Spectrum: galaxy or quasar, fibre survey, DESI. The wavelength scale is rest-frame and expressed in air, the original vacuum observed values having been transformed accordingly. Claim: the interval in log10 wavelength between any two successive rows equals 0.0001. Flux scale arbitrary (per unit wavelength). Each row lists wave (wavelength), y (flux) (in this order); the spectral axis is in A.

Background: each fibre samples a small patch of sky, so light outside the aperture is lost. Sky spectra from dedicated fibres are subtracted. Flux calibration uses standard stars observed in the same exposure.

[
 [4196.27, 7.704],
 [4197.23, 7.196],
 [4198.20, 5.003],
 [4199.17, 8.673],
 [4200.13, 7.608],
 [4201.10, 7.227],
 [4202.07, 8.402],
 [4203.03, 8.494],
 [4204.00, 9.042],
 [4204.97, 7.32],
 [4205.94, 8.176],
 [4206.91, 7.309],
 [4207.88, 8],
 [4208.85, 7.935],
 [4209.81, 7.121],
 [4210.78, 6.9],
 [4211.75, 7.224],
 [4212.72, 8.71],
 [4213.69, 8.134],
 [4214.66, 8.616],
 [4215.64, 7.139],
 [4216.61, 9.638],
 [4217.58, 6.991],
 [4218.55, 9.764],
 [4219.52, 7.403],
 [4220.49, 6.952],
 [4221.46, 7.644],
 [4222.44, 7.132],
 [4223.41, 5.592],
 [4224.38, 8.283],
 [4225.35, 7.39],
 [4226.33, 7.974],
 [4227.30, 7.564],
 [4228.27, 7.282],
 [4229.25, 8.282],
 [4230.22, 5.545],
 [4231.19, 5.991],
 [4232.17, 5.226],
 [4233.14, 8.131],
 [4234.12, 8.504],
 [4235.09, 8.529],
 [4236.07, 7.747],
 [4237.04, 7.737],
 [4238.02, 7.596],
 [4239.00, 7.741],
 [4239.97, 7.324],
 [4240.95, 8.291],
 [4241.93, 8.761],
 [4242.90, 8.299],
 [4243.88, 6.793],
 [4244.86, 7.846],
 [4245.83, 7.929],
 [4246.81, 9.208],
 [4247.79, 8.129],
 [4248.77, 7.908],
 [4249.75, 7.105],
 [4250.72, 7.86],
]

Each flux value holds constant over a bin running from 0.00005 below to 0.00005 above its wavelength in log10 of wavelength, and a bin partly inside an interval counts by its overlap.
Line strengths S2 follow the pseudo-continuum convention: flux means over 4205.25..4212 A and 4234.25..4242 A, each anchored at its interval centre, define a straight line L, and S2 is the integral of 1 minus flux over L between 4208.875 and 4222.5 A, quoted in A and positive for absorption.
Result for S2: -0.4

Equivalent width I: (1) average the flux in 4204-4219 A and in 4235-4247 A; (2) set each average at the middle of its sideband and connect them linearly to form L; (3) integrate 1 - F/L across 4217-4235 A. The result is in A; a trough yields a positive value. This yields 1.3 A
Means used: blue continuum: 7.96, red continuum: 7.94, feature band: 7.36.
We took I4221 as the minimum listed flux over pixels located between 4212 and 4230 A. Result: 5.592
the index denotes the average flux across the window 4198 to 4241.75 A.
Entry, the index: 7.65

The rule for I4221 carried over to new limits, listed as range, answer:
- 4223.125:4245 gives 5.226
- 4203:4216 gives 6.9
